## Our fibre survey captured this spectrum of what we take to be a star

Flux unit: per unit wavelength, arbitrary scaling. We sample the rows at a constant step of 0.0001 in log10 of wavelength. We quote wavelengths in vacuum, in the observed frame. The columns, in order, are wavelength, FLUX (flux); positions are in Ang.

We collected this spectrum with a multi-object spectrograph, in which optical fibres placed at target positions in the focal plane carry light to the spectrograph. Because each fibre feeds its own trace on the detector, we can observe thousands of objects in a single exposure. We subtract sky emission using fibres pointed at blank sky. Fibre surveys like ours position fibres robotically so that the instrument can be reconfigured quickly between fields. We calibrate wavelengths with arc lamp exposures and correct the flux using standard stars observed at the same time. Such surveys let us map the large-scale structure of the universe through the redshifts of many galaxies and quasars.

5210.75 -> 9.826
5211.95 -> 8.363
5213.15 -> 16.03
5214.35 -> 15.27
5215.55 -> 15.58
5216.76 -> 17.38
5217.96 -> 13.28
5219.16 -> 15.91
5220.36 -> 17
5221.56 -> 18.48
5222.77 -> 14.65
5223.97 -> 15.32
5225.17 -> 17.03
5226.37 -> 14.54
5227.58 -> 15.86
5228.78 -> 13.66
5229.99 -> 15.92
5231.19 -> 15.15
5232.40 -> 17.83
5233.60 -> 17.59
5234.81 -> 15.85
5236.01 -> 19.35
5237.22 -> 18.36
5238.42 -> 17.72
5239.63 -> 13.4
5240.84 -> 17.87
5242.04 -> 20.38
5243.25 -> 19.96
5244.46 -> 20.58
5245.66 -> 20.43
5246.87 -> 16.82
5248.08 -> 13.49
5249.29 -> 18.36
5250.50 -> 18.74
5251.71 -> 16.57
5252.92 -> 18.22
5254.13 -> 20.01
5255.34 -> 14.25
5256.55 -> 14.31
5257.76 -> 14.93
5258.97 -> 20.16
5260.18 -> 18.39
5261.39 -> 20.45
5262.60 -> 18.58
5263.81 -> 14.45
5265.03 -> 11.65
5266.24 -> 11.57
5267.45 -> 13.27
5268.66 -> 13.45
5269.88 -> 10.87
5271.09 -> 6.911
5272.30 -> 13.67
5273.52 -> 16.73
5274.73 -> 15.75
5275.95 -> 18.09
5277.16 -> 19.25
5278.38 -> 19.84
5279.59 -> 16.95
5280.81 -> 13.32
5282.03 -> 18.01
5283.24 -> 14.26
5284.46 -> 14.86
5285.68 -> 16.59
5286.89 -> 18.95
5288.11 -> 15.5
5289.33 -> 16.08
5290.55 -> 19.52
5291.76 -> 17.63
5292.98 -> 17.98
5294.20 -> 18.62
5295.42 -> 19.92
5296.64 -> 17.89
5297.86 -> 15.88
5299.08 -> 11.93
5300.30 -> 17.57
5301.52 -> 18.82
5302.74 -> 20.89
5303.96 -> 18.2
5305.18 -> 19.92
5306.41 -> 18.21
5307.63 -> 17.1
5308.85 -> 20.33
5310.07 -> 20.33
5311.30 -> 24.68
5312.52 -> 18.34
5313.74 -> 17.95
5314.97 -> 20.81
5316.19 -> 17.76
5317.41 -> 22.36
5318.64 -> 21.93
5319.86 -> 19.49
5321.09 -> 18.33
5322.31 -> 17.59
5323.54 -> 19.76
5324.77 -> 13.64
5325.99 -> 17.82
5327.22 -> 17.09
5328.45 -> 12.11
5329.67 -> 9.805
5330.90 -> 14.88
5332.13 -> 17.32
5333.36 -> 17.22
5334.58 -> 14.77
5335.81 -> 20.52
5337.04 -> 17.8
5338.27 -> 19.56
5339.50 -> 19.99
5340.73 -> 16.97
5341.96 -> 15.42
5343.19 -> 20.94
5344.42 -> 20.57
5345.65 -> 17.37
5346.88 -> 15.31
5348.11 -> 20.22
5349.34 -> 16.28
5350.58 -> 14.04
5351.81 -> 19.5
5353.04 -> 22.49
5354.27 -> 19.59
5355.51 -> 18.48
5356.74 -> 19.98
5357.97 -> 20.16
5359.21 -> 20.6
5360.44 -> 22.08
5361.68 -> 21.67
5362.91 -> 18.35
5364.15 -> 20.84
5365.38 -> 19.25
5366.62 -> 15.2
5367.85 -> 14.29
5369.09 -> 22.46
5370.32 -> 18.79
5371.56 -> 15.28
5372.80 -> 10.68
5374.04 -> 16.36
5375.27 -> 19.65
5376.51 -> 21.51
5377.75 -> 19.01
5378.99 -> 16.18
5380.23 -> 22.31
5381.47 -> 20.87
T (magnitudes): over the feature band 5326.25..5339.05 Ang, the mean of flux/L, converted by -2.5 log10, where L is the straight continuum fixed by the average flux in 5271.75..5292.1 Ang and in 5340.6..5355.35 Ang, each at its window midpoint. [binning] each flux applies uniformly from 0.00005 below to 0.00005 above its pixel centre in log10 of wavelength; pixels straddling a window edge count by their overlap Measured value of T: 0.11 mag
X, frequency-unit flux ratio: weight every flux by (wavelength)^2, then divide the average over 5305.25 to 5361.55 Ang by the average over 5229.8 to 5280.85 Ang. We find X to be 1.15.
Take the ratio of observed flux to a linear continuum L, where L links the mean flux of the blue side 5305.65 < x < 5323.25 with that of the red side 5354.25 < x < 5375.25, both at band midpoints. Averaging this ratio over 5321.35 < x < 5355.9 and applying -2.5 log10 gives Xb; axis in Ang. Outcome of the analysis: 0.10 mag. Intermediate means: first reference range 19.7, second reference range 18.5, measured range 17.4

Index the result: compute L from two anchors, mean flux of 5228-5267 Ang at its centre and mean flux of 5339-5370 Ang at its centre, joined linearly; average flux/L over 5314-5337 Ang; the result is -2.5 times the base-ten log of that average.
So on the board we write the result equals 0.06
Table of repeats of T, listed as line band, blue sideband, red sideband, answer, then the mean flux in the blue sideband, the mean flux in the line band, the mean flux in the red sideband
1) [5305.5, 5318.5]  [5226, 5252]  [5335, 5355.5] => -0.10 mag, 17.2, 19.9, 18.5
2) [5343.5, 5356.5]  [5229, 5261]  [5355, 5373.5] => -0.01 mag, 17.5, 18.5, 18.5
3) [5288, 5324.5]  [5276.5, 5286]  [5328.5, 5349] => -0.11 mag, 16.6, 18.7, 17.3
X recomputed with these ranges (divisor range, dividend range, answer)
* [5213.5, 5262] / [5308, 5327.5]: 1.17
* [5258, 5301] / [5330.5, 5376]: 1.16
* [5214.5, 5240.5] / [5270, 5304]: 1.05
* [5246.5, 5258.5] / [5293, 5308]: 1.10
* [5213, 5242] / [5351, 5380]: 1.22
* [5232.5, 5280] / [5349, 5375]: 1.16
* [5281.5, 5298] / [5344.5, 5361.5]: 1.13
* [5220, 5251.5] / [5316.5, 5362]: 1.11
